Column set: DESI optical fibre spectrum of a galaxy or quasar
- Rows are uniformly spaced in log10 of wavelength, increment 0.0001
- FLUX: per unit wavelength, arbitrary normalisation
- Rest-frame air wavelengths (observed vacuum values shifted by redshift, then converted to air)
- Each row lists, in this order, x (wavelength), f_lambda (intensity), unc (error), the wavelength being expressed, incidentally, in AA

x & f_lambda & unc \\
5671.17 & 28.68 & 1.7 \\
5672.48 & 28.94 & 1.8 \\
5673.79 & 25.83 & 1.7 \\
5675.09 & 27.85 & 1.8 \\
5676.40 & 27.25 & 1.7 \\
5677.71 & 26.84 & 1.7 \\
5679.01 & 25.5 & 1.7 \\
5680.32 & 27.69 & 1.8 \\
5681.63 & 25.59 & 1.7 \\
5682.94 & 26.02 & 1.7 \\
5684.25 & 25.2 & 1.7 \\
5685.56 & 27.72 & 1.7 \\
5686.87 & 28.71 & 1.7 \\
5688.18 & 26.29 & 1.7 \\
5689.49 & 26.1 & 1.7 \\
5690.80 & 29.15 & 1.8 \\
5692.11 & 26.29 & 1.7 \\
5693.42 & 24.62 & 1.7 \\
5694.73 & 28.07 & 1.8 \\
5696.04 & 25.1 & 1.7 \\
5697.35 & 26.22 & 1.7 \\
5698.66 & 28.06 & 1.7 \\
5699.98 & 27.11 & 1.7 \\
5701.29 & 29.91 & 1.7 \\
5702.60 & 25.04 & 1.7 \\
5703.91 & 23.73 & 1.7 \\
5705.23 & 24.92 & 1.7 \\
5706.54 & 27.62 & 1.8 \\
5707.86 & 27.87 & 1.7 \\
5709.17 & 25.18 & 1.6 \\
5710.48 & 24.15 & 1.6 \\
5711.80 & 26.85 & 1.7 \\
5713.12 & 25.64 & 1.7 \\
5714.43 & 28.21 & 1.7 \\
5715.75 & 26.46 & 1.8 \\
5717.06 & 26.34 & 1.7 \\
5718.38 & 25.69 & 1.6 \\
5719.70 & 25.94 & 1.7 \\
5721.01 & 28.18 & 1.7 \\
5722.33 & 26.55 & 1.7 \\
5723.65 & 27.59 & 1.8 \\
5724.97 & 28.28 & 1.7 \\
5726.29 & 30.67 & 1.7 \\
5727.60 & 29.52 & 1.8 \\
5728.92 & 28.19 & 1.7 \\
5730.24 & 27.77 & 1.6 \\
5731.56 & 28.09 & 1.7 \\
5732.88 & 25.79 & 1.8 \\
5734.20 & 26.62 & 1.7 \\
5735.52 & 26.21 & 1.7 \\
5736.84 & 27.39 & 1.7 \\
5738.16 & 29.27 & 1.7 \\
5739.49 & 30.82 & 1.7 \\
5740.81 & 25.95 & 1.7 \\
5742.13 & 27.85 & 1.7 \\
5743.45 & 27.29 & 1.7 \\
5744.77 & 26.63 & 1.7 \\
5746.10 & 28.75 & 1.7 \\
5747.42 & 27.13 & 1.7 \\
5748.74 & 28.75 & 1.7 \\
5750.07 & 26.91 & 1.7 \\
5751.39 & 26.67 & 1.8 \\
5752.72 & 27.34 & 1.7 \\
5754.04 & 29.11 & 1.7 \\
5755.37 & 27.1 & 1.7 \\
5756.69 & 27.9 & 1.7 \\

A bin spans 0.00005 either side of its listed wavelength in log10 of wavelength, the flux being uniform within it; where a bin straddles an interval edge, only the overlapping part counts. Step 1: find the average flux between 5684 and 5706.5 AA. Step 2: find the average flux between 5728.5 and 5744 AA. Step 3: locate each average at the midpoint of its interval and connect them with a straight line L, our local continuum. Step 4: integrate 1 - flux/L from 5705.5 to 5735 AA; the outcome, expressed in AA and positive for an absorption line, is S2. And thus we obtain 0.1 AA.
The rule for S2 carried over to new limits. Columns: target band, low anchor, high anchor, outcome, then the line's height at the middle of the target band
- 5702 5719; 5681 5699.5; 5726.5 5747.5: 0.7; 27.1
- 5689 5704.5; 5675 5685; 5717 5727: 0.1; 26.8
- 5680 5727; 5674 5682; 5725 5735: 1.2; 27.4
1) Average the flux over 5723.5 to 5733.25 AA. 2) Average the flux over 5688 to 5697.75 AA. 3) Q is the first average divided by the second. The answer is 1.07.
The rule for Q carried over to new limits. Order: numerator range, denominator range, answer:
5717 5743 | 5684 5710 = 1.04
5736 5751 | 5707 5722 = 1.05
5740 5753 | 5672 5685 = 1.03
